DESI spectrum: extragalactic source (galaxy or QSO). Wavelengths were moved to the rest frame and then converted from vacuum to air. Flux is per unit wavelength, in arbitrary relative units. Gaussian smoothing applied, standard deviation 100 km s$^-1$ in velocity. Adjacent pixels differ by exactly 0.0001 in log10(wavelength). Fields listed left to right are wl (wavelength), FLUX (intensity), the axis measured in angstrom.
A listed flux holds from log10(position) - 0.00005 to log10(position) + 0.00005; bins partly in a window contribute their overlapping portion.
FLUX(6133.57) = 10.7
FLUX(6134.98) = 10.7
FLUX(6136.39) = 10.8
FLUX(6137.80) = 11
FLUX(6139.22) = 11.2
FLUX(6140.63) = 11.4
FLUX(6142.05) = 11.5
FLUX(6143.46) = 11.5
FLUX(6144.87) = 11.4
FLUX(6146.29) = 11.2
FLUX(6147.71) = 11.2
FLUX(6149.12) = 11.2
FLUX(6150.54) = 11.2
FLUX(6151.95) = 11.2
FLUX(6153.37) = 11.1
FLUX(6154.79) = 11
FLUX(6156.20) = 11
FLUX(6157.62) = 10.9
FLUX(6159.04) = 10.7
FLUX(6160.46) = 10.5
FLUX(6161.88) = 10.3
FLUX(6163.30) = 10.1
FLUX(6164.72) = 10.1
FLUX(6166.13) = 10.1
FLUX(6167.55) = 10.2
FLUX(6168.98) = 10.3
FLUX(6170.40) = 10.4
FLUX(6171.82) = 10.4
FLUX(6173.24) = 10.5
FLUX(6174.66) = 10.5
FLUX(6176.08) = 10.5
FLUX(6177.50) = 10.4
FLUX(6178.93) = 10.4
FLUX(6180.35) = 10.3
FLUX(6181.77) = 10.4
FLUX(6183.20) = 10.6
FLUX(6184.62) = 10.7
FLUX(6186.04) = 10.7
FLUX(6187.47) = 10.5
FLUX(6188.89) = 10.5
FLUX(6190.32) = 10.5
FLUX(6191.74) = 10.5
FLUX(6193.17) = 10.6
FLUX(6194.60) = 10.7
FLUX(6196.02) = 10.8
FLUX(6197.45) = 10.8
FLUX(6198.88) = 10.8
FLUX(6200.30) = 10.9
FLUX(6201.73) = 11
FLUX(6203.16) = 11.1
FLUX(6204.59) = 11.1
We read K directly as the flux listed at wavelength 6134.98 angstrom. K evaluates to 10.7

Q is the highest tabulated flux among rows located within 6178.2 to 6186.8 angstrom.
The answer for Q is 10.7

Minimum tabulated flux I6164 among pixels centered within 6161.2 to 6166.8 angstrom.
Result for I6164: 10.1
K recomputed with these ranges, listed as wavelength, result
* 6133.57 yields 10.7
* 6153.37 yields 11.1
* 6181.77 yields 10.4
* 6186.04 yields 10.7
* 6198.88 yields 10.8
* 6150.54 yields 11.2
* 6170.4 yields 10.4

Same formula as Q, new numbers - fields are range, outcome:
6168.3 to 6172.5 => 10.4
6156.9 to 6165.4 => 10.9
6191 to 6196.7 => 10.8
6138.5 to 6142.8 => 11.5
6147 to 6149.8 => 11.2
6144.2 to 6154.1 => 11.4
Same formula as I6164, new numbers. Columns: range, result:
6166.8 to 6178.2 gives 10.2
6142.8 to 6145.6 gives 11.4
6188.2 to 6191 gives 10.5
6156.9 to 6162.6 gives 10.3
